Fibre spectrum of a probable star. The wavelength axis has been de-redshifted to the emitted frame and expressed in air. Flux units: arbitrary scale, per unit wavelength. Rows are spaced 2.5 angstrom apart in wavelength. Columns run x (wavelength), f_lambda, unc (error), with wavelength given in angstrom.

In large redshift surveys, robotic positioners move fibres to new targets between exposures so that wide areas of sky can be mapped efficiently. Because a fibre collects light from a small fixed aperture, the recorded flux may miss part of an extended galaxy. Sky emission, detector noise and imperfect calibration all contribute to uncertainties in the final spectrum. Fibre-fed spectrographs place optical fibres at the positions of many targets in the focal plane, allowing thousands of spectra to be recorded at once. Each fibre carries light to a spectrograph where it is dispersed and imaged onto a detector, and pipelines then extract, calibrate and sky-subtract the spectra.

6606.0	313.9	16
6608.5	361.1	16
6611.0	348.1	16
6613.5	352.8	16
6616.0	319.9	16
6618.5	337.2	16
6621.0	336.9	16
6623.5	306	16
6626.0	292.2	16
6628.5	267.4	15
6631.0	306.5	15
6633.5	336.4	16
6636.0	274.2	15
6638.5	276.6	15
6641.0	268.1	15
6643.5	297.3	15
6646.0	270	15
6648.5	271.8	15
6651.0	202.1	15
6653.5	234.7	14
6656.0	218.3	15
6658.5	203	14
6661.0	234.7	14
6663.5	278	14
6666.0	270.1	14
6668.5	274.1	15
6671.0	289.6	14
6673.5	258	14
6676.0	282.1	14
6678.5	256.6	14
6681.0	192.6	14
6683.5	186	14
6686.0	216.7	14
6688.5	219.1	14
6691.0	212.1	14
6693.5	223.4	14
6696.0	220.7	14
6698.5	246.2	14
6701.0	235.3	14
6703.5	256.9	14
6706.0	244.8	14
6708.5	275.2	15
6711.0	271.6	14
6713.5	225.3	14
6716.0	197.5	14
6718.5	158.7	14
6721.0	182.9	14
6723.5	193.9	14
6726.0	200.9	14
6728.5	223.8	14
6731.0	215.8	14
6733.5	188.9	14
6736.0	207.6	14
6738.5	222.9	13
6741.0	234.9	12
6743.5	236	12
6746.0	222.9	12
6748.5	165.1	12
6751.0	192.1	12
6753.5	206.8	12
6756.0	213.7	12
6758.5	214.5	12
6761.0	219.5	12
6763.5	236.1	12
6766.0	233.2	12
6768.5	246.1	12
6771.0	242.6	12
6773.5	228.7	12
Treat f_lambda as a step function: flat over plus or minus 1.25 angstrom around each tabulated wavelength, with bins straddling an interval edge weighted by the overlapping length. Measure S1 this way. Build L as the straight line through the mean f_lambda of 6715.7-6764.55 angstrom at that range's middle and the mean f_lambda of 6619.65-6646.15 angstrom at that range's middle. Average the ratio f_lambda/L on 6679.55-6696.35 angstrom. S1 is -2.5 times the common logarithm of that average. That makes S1 0.19 mag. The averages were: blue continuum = 295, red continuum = 207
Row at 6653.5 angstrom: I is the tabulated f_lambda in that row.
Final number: 234.7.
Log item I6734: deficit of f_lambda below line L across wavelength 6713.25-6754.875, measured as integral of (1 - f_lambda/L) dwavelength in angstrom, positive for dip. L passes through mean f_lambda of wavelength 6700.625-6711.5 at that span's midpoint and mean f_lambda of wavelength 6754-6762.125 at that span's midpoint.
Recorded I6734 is 5.3 angstrom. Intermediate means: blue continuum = 257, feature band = 204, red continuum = 215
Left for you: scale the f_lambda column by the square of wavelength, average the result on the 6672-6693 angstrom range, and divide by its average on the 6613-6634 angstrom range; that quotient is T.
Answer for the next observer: 0.7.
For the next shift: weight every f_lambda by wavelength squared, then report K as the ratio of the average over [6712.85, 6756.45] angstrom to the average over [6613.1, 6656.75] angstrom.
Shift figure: 0.7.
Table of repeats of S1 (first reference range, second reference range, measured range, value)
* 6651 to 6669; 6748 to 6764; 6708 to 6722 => 0.028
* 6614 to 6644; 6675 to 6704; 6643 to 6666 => 0.110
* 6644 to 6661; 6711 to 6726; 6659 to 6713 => -0.127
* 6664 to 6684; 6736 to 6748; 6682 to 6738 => 0.093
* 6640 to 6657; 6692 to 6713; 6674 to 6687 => 0.089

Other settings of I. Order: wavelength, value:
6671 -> 289.6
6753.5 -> 206.8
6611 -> 348.1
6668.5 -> 274.1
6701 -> 235.3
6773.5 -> 228.7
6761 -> 219.5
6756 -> 213.7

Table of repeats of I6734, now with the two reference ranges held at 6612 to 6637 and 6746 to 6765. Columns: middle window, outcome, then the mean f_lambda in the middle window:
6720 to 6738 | 2.1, 203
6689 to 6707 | 1.5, 233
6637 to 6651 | 1.3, 270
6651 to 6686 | 4.5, 242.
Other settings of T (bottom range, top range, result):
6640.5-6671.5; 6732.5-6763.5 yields 0.86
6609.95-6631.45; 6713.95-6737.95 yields 0.64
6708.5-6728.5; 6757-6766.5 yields 1.08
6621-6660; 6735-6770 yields 0.84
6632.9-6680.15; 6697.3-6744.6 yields 0.87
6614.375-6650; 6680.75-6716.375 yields 0.79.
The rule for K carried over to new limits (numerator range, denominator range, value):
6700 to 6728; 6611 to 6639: 0.73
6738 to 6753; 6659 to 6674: 0.82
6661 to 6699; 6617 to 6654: 0.85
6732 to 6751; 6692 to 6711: 0.87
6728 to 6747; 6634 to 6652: 0.84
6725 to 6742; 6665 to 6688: 0.88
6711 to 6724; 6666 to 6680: 0.75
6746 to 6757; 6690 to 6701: 0.88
